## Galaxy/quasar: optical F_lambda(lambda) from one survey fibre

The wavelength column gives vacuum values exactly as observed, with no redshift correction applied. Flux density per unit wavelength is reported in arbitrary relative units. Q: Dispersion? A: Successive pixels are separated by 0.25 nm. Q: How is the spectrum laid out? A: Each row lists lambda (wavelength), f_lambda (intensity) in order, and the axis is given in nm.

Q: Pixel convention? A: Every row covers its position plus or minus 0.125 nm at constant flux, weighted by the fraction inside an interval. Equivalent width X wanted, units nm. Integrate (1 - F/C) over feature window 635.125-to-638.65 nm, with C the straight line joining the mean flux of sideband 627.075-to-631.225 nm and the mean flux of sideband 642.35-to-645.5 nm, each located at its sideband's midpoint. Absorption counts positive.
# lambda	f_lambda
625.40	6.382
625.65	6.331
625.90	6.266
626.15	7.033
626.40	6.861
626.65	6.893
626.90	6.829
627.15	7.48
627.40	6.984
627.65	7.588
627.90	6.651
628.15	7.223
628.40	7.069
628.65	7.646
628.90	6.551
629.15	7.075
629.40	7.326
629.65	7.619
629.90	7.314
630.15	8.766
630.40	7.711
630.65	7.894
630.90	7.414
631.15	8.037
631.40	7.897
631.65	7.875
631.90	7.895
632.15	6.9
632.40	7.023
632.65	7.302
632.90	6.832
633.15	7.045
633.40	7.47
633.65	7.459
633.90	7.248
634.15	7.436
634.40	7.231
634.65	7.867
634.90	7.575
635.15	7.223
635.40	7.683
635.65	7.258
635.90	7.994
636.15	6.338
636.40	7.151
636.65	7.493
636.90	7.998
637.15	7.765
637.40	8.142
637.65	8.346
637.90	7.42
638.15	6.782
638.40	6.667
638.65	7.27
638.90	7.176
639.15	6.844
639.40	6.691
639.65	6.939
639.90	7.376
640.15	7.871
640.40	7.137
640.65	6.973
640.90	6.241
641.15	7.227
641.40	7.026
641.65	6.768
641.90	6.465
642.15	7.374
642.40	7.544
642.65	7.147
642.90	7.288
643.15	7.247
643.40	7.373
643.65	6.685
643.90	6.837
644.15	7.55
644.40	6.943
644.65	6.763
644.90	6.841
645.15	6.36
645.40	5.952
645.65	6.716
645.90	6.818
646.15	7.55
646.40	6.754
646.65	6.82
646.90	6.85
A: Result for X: -0.13 nm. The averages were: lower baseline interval 7.42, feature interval 7.45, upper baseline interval 6.96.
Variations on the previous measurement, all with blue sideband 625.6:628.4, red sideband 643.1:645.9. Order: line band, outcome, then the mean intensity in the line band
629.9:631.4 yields -0.21 nm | 7.9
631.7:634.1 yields -0.13 nm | 7.27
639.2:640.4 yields -0.06 nm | 7.19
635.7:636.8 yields -0.06 nm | 7.26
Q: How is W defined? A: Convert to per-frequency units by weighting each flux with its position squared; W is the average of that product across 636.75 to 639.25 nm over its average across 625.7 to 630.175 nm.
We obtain 1.1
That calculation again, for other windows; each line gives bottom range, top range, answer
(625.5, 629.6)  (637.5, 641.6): 1.06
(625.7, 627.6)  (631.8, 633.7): 1.07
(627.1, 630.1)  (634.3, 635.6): 1.06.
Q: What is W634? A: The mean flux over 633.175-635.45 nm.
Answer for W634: 7.44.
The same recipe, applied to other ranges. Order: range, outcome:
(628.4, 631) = 7.51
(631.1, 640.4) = 7.38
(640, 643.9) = 7.08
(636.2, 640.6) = 7.33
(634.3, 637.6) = 7.54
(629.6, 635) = 7.54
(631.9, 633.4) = 7.13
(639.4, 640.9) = 7.13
